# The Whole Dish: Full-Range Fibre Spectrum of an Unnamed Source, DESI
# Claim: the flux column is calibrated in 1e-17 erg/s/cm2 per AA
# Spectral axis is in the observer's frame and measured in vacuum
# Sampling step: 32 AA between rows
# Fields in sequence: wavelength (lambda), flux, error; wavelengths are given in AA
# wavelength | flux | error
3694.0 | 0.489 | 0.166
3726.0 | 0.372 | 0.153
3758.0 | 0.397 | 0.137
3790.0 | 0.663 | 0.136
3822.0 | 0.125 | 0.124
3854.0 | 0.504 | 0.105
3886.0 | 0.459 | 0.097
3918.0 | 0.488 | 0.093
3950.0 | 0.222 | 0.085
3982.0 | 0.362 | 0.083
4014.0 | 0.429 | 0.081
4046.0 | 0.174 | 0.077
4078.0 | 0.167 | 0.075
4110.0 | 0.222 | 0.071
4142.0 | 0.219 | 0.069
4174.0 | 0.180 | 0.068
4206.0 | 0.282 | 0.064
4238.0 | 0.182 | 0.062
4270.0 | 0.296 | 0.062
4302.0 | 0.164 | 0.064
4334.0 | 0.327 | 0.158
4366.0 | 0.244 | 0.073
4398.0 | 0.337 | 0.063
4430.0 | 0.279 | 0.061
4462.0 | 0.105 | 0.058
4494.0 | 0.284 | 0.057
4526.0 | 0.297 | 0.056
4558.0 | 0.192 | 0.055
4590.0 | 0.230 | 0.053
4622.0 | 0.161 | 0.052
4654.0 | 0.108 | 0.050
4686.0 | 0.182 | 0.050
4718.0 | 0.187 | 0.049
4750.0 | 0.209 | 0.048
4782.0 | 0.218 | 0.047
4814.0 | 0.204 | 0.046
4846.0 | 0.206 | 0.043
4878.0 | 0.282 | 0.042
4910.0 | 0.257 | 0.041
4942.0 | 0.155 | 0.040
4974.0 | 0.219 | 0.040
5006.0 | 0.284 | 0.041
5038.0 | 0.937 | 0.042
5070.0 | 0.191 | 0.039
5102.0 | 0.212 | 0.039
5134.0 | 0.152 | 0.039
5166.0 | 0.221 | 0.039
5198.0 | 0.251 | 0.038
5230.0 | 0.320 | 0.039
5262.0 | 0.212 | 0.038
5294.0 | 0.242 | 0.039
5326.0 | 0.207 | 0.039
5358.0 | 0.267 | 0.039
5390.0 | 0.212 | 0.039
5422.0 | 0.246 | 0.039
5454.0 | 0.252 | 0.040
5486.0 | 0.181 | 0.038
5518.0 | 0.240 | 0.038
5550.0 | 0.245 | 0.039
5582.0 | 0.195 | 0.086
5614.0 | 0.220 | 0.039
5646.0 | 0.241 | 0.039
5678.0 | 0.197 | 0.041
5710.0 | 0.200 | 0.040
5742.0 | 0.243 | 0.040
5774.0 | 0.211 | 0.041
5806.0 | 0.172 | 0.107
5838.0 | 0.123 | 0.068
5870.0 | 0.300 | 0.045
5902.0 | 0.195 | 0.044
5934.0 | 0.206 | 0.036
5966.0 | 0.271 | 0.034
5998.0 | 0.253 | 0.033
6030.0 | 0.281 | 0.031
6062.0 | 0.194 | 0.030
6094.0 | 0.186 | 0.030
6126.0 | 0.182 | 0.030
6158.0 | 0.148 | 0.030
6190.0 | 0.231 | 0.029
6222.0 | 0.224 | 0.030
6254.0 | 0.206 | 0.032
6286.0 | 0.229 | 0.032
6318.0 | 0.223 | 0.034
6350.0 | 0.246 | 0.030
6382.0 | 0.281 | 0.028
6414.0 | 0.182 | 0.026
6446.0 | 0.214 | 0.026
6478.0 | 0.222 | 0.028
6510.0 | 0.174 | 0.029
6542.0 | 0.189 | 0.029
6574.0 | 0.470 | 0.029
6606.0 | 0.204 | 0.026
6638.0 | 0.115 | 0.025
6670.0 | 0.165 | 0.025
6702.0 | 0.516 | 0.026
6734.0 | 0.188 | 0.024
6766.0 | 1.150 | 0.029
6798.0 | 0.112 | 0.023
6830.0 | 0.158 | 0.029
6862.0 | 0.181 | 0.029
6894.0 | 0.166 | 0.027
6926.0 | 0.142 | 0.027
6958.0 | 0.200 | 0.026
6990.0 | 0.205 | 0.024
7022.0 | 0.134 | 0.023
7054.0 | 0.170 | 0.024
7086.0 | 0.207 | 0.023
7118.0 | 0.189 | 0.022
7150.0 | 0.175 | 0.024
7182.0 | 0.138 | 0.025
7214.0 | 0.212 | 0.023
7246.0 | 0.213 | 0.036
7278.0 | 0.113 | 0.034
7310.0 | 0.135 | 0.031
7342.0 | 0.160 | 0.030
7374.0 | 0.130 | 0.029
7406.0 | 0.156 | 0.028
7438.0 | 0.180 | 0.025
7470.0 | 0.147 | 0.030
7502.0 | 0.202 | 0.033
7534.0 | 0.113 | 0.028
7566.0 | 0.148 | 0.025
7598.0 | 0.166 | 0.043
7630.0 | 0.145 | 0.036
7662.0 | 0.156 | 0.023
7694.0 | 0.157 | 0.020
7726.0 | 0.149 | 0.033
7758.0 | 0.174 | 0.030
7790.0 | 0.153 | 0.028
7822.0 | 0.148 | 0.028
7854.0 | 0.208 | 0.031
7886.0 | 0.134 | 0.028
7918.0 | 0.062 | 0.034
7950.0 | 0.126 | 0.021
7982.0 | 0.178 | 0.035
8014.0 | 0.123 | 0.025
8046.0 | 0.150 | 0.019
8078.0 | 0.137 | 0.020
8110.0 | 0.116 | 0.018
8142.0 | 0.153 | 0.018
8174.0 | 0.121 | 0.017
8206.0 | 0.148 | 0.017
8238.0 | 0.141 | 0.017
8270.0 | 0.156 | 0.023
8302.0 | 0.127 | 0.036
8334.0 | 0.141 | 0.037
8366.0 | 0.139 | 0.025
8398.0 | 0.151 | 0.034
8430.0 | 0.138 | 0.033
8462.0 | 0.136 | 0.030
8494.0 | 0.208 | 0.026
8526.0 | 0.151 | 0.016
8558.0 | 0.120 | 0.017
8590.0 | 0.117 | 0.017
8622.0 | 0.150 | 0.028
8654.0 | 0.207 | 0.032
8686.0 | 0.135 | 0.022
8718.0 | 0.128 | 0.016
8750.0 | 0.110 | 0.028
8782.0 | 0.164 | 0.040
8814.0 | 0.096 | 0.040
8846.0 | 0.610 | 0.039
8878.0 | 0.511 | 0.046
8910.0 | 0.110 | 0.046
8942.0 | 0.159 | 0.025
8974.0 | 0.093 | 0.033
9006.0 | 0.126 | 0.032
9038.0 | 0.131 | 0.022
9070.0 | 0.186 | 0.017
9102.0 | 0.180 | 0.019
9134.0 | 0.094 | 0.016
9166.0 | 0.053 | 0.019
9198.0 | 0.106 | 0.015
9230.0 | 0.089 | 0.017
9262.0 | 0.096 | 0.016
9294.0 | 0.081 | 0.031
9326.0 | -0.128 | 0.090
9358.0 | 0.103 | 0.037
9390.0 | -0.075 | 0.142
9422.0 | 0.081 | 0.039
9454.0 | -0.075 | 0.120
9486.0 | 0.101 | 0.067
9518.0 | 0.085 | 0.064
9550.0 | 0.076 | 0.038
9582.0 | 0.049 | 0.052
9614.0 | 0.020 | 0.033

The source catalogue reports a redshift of 0.35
